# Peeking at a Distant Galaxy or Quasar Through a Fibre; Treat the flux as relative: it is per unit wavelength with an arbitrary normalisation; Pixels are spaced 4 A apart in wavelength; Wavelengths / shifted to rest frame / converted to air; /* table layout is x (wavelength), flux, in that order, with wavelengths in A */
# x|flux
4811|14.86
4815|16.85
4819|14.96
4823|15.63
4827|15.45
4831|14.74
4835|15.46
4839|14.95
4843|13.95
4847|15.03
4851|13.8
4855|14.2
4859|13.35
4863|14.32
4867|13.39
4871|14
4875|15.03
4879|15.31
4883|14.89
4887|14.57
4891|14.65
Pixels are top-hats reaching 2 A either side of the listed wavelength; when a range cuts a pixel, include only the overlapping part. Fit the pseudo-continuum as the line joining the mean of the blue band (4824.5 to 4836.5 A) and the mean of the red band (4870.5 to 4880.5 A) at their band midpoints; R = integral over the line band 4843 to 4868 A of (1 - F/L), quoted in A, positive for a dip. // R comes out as 1.7 A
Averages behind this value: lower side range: 15.2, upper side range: 14.9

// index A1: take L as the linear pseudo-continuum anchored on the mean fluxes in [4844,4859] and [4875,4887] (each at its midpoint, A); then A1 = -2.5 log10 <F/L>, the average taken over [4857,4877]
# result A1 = 0.05 mag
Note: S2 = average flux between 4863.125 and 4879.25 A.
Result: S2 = 14.3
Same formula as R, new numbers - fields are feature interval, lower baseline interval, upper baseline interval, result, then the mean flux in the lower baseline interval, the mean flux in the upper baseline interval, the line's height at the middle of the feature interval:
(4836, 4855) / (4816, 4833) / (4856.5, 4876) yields 0.2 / 15.3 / 14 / 14.6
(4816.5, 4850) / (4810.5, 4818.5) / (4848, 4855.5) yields -0.1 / 15.9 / 14.1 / 15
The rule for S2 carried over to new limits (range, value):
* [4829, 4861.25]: 14.4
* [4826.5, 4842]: 15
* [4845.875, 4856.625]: 14.3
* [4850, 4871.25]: 13.8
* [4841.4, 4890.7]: 14.3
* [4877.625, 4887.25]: 15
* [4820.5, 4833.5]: 15.3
